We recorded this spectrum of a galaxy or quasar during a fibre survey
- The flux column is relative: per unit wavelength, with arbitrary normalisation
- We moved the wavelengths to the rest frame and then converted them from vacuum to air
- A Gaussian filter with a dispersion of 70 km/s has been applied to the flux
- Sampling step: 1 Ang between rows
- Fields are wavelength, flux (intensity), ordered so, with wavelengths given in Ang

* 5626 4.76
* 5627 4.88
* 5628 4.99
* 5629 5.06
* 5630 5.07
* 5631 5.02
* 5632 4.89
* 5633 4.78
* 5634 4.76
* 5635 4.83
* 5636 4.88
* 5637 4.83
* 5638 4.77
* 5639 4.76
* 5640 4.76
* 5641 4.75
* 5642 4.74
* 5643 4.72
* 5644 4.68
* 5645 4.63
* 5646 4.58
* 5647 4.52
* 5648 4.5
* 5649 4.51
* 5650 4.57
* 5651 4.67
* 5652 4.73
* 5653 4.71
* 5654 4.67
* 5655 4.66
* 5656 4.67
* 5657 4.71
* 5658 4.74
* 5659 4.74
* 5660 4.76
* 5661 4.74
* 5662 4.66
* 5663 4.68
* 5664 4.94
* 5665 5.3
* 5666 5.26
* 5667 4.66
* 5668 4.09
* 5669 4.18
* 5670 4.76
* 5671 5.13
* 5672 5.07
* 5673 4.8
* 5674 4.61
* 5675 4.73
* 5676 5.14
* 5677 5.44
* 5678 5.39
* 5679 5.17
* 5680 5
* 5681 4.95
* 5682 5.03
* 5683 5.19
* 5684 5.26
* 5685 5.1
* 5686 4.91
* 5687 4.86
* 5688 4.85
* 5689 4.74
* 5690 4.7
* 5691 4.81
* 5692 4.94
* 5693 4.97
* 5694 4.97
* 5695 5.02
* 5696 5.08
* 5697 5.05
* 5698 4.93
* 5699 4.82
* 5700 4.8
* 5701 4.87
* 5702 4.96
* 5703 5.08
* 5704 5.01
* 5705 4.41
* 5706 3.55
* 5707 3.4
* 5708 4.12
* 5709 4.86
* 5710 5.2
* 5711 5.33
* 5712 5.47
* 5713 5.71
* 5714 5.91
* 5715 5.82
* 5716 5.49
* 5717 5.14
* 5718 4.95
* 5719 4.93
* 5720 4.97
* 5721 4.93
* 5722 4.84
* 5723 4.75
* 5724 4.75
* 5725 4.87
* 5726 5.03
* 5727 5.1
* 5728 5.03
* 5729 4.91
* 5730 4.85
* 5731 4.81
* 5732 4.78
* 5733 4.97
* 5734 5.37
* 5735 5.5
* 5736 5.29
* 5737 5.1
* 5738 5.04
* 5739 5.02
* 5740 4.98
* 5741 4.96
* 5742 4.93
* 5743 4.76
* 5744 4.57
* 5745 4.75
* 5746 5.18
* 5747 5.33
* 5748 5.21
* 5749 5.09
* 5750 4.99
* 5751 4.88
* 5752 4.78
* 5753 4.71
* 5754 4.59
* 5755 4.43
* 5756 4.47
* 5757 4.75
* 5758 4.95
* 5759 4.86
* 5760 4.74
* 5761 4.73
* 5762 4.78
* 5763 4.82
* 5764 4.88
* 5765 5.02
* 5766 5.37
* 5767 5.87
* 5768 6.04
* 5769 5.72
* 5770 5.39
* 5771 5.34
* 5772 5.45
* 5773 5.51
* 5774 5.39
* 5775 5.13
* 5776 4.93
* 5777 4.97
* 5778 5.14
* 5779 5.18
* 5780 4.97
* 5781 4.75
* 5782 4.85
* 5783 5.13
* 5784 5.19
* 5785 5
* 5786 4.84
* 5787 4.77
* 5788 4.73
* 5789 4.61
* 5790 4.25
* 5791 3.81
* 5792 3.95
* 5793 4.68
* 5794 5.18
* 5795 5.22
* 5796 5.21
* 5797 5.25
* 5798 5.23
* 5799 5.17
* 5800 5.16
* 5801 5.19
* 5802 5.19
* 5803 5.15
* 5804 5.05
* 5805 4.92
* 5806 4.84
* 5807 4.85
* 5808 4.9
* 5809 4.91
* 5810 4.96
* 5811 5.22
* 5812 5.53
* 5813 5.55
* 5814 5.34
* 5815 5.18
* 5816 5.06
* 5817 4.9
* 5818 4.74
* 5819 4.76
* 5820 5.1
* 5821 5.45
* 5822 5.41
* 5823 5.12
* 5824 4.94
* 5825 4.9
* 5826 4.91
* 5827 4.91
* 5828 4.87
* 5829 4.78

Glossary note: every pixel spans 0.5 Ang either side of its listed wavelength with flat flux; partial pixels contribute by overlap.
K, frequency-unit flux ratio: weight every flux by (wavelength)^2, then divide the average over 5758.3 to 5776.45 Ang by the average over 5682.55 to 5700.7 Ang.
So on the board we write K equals 1.1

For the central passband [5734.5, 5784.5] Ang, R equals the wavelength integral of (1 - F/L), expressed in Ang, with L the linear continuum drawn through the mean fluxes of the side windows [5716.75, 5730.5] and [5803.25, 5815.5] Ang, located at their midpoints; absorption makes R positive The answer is -0.46 Ang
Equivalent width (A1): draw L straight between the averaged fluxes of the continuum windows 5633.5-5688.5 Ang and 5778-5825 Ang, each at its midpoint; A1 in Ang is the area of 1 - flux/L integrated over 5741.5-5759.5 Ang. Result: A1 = 0.29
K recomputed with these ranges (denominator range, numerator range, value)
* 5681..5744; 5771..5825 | 1.04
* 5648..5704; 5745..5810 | 1.06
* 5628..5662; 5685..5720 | 1.06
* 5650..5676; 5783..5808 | 1.08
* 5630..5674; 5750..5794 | 1.09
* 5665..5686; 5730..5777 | 1.05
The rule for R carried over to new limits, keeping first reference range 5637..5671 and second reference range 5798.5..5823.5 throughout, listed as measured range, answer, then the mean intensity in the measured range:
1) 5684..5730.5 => -0.9 Ang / 4.93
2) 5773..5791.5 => 0.5 Ang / 4.89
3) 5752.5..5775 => -0.4 Ang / 5.08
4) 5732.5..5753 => -0.4 Ang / 5.03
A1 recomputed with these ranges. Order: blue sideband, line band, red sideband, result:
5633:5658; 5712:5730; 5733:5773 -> -0.7 Ang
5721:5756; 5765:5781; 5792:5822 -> -1.0 Ang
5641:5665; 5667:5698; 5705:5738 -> -0.7 Ang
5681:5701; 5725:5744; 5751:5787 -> 0.0 Ang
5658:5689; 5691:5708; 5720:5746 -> 0.7 Ang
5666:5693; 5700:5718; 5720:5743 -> 0.0 Ang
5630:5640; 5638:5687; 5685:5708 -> -0.1 Ang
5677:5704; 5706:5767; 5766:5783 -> 2.3 Ang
